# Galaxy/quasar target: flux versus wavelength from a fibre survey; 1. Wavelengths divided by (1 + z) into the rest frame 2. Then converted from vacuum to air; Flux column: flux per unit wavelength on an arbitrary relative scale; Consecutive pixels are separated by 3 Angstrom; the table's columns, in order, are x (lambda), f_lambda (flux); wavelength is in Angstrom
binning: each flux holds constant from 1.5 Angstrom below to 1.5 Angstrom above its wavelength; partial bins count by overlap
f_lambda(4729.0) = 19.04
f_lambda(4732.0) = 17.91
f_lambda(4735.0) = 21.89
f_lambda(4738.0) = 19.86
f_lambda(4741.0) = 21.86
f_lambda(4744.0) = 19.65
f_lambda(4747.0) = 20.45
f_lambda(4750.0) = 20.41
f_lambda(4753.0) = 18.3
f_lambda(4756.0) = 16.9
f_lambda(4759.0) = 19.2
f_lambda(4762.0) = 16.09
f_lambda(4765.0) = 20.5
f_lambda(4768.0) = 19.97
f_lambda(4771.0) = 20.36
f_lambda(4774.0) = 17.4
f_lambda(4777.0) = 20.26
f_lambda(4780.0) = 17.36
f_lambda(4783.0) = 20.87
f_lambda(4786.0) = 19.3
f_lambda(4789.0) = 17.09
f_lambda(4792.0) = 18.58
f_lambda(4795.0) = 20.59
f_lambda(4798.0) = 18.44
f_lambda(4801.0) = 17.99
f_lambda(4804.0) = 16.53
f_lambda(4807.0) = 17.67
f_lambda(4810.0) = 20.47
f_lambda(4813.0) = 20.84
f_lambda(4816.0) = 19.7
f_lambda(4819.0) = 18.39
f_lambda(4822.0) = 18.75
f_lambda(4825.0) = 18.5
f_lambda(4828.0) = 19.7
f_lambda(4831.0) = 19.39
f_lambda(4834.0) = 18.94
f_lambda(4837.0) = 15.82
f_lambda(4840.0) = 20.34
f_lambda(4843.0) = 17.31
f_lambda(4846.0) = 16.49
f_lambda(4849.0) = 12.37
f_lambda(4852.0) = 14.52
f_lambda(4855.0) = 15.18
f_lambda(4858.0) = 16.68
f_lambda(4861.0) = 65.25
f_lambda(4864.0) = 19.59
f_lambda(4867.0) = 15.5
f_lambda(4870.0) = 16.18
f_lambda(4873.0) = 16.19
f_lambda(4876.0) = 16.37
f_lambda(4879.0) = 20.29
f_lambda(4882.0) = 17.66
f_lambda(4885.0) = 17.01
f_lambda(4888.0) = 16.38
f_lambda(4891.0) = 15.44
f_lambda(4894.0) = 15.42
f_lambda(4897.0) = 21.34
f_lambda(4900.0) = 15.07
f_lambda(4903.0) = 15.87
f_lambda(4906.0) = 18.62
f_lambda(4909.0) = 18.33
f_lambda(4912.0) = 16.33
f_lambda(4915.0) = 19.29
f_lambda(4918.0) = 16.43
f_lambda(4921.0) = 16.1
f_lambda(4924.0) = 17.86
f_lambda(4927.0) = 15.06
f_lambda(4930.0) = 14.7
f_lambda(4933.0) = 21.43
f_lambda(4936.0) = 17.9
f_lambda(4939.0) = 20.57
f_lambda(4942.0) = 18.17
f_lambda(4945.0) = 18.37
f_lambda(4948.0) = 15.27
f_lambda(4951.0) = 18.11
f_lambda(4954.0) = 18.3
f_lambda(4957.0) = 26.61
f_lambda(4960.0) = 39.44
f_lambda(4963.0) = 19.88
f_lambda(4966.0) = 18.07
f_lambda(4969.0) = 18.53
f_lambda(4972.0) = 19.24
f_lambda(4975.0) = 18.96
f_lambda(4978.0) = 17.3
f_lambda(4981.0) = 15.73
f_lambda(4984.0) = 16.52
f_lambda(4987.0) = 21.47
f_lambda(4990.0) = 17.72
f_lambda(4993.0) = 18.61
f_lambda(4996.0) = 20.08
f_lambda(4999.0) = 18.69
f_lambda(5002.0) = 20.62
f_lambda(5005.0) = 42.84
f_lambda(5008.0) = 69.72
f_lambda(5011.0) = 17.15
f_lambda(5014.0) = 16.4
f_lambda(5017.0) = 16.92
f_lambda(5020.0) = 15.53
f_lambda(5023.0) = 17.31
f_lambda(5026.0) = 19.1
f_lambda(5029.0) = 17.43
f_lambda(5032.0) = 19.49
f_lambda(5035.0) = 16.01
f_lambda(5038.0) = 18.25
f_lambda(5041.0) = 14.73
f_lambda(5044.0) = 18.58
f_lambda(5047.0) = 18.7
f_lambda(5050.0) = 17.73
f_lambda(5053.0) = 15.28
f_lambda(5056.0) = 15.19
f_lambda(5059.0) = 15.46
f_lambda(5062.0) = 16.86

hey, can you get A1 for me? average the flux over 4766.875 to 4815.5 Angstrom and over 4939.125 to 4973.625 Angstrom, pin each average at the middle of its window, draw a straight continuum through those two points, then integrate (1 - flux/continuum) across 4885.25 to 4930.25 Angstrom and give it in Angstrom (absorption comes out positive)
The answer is 7.63 Angstrom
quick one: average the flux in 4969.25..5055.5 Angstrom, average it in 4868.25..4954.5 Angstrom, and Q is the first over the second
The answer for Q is 1.18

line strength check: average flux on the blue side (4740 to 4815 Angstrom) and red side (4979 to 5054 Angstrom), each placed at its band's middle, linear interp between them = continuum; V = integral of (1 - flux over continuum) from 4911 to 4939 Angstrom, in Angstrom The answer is 3.8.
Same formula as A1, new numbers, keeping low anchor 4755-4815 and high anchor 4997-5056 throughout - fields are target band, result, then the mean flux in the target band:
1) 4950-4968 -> -2.4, 23.4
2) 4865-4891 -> 3.8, 16.9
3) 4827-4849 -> 1.8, 17.8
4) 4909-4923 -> 2.1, 17.2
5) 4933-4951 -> 1.9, 18.3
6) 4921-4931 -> 2.2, 16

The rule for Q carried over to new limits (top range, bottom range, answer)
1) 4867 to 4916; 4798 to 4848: 0.93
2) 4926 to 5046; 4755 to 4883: 1.07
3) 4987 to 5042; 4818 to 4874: 1.12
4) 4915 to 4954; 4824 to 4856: 1.03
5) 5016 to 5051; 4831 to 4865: 0.83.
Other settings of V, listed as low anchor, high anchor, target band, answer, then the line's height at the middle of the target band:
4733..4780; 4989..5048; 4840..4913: 6.1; 20.5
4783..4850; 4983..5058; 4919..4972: 0.8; 19.9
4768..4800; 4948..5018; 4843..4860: 3.0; 20.3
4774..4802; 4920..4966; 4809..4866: -3.6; 19.2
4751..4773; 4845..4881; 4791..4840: 2.0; 19.6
